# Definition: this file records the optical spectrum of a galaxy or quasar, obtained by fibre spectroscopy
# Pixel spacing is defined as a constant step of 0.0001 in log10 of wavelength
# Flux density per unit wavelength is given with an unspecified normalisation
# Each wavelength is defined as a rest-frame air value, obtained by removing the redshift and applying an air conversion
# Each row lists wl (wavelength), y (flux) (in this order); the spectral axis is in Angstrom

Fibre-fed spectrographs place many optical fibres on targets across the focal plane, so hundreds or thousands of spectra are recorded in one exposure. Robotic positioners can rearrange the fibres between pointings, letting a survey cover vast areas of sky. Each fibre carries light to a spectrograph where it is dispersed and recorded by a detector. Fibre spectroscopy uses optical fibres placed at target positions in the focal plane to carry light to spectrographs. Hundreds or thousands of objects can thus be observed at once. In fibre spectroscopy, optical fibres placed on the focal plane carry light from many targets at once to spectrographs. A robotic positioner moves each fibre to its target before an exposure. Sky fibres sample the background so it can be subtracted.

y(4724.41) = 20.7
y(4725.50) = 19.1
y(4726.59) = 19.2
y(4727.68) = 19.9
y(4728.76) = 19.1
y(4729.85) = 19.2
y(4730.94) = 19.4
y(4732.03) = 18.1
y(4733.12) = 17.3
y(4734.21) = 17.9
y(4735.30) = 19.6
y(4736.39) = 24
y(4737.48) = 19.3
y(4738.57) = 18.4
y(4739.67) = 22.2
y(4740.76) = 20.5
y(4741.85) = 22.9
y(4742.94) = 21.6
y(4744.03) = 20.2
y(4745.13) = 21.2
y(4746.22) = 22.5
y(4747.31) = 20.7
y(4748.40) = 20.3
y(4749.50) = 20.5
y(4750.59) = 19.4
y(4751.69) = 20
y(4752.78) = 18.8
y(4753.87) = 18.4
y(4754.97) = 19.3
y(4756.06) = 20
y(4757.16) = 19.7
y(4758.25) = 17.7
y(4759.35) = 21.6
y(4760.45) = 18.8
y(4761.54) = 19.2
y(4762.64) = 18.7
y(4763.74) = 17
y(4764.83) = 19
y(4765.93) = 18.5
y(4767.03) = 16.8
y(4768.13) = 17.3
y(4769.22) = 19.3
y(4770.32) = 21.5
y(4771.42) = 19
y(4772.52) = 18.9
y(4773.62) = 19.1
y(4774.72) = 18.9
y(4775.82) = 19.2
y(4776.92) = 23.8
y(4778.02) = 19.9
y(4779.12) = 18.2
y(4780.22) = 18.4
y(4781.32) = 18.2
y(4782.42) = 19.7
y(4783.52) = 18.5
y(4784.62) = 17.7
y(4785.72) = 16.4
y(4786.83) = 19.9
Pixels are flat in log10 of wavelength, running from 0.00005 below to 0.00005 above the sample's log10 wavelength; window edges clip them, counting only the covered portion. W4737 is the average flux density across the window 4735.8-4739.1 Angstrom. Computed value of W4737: 20.6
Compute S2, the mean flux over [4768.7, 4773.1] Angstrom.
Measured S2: 19.6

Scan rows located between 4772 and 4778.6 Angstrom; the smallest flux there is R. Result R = 18.9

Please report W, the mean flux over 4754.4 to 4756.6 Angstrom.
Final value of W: 19.6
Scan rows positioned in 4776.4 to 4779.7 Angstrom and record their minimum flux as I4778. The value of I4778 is 18.2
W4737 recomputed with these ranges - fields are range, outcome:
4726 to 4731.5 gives 19.4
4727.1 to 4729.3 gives 19.6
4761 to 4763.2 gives 18.9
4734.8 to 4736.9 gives 21.8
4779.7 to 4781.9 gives 18.3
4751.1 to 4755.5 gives 19.1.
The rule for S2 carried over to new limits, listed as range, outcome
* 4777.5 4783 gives 18.9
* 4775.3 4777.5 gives 21.5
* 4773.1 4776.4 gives 19.1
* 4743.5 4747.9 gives 21.2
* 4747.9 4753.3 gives 19.8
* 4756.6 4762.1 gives 19.4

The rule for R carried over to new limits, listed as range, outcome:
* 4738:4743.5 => 18.4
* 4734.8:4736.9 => 19.6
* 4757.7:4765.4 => 17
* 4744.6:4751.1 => 19.4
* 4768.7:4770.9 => 19.3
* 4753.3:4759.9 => 17.7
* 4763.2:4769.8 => 16.8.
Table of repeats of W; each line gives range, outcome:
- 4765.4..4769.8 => 18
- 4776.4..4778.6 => 21.8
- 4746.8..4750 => 20.5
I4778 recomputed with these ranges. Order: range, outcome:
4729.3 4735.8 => 17.3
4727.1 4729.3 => 19.1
